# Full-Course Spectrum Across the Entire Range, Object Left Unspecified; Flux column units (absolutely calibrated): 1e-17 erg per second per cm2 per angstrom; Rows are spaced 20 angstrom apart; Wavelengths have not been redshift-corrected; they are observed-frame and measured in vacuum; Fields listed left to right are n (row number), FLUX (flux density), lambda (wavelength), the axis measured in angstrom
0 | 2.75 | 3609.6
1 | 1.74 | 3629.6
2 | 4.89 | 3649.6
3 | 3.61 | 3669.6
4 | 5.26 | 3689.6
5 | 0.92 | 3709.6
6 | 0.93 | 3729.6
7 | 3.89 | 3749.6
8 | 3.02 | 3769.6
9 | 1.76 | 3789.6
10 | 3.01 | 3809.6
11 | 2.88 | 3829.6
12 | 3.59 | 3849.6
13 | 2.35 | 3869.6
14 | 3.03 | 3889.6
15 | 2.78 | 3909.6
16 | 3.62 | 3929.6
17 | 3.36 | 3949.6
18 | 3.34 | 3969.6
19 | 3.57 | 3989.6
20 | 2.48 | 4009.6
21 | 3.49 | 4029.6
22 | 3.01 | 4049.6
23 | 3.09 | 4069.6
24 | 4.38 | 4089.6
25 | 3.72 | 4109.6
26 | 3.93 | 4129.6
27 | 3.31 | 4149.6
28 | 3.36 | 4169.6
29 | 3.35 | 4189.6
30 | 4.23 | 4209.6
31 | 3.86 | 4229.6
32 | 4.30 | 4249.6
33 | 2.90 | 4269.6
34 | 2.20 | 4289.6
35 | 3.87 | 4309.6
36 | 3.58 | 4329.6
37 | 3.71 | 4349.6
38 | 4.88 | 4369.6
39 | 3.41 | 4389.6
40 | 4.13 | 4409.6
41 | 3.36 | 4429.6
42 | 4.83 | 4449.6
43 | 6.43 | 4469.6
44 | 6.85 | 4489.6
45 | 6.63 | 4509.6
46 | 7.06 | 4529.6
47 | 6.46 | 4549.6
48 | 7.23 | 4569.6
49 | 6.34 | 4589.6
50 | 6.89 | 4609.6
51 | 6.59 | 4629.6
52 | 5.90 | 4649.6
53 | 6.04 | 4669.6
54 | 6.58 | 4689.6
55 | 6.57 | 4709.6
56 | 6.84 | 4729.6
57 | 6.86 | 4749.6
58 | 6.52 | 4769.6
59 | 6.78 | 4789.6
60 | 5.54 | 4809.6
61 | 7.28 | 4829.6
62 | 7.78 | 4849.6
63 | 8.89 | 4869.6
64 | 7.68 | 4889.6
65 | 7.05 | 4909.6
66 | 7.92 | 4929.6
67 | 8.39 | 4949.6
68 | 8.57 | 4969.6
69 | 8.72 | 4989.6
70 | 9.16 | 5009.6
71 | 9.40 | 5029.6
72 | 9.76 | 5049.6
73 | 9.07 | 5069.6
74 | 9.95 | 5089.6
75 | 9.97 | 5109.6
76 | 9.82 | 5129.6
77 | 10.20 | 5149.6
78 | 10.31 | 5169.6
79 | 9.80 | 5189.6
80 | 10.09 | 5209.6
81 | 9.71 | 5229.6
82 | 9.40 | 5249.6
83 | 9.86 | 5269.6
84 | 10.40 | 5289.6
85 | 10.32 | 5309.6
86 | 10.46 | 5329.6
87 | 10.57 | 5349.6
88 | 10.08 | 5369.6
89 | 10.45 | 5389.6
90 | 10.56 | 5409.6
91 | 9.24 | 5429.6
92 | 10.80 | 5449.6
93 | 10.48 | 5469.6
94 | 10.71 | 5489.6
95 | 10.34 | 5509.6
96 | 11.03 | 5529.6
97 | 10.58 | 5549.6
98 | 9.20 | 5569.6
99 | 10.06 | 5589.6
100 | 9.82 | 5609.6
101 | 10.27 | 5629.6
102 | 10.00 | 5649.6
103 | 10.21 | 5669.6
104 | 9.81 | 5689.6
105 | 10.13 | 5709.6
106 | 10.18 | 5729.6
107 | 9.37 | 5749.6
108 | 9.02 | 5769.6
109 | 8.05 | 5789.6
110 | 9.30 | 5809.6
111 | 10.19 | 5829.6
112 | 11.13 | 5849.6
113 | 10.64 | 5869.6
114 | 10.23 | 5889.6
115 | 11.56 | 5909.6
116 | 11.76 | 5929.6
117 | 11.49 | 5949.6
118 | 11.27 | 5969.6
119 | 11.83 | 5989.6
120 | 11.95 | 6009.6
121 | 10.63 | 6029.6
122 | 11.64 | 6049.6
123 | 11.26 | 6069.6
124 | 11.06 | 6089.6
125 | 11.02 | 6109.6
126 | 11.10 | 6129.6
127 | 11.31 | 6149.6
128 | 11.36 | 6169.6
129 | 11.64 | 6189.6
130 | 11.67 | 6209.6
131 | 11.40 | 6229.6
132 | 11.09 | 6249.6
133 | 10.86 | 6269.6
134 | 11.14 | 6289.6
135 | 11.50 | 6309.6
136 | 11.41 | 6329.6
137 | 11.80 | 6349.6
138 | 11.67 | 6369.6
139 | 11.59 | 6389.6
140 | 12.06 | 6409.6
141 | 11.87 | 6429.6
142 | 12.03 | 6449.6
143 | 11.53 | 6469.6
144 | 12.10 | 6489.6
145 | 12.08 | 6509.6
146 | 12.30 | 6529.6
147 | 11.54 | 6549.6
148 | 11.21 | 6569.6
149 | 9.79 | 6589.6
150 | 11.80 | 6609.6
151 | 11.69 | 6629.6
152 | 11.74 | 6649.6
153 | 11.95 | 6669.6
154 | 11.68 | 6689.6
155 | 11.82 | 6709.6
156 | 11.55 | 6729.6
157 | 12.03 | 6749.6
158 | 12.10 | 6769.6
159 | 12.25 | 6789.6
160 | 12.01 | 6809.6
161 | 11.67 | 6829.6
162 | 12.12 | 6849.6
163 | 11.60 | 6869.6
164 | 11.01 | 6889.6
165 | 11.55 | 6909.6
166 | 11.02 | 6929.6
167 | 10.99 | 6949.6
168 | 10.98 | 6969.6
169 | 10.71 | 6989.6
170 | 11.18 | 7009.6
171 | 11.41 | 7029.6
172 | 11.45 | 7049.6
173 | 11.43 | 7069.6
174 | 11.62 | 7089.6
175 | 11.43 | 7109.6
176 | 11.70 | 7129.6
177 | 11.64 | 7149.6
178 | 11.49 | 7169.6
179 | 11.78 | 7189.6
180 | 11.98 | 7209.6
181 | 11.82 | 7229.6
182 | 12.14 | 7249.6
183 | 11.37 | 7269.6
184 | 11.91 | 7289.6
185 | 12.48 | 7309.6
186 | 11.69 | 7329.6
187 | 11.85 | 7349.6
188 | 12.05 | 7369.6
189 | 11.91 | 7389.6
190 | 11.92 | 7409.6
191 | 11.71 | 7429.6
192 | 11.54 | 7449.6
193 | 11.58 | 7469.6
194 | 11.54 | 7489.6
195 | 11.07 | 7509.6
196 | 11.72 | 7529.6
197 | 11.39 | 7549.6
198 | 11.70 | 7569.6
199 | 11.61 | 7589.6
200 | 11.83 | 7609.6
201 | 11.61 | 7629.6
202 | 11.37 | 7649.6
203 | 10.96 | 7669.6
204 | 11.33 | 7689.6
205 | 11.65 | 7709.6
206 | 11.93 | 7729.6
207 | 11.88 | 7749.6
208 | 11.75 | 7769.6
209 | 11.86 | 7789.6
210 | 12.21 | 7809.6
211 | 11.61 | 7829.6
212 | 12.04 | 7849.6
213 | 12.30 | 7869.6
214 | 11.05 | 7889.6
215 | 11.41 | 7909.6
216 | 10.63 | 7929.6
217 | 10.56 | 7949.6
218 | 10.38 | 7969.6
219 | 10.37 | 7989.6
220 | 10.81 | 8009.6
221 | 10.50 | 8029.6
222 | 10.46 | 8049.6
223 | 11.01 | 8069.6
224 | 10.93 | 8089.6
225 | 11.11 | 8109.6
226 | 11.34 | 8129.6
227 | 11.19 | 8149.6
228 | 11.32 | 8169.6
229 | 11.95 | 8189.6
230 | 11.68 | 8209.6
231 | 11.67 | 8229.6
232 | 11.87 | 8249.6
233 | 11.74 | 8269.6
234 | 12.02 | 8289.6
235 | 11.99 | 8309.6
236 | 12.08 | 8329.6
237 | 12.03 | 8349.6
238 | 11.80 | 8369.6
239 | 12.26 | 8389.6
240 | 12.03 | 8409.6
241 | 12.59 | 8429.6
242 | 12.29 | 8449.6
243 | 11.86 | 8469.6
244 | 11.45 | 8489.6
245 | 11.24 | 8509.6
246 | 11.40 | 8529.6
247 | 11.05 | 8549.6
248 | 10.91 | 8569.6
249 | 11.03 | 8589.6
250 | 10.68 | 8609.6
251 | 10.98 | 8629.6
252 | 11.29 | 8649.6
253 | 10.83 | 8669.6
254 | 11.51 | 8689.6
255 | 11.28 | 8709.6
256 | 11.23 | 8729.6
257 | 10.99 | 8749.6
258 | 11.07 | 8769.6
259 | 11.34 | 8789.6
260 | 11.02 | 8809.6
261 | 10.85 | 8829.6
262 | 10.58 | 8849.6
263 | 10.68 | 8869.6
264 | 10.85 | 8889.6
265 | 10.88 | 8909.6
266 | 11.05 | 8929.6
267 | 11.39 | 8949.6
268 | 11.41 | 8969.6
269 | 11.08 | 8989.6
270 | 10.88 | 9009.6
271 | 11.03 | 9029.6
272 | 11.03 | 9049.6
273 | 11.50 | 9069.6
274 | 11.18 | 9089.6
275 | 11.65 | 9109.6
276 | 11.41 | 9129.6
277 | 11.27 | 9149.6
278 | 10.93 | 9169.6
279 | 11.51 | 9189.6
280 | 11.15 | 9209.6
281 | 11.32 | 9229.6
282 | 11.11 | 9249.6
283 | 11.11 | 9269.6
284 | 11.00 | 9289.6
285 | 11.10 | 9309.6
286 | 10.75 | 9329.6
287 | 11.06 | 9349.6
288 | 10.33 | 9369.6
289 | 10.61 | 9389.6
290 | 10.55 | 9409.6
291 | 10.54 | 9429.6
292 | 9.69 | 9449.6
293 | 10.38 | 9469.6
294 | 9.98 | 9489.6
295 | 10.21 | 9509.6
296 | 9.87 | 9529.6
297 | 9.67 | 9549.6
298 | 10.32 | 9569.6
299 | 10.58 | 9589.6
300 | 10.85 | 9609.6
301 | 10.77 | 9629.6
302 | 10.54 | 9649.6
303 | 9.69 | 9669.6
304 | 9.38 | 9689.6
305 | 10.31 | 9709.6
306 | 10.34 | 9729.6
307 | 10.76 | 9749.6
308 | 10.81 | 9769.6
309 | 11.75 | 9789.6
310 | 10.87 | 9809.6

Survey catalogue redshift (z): 0.117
